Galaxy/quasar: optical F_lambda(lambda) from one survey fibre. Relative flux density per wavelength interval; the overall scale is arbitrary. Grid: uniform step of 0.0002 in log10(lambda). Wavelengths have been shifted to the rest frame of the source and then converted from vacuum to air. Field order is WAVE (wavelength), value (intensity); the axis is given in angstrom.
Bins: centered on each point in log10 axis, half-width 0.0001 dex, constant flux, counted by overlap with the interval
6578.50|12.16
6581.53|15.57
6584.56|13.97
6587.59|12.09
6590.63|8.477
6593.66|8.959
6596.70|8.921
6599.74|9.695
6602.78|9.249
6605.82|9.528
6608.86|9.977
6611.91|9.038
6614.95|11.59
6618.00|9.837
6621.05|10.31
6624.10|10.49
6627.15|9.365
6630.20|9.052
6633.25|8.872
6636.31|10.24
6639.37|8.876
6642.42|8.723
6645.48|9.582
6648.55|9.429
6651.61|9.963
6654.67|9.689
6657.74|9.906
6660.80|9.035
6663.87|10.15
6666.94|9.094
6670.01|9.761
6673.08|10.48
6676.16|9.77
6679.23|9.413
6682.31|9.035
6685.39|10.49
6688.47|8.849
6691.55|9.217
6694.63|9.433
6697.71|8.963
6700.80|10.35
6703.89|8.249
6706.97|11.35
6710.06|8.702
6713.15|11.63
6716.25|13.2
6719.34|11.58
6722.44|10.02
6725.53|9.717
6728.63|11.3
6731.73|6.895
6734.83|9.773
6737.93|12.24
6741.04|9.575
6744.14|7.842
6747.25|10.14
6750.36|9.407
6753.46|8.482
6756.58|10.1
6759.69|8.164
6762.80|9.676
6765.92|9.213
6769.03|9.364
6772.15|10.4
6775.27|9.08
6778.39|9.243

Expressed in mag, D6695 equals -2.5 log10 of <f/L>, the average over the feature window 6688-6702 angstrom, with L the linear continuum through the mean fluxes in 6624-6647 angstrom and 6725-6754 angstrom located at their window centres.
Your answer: 0.010 mag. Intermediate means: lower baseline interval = 9.34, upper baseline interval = 9.57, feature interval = 9.38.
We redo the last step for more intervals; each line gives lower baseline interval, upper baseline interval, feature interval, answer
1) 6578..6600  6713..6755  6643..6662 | 0.127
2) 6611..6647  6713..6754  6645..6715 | 0.022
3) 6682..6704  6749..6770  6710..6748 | -0.107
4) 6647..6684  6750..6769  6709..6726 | -0.166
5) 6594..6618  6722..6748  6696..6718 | -0.071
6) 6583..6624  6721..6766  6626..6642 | 0.086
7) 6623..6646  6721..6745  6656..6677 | -0.028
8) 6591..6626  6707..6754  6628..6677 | 0.038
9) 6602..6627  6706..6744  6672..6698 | 0.079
